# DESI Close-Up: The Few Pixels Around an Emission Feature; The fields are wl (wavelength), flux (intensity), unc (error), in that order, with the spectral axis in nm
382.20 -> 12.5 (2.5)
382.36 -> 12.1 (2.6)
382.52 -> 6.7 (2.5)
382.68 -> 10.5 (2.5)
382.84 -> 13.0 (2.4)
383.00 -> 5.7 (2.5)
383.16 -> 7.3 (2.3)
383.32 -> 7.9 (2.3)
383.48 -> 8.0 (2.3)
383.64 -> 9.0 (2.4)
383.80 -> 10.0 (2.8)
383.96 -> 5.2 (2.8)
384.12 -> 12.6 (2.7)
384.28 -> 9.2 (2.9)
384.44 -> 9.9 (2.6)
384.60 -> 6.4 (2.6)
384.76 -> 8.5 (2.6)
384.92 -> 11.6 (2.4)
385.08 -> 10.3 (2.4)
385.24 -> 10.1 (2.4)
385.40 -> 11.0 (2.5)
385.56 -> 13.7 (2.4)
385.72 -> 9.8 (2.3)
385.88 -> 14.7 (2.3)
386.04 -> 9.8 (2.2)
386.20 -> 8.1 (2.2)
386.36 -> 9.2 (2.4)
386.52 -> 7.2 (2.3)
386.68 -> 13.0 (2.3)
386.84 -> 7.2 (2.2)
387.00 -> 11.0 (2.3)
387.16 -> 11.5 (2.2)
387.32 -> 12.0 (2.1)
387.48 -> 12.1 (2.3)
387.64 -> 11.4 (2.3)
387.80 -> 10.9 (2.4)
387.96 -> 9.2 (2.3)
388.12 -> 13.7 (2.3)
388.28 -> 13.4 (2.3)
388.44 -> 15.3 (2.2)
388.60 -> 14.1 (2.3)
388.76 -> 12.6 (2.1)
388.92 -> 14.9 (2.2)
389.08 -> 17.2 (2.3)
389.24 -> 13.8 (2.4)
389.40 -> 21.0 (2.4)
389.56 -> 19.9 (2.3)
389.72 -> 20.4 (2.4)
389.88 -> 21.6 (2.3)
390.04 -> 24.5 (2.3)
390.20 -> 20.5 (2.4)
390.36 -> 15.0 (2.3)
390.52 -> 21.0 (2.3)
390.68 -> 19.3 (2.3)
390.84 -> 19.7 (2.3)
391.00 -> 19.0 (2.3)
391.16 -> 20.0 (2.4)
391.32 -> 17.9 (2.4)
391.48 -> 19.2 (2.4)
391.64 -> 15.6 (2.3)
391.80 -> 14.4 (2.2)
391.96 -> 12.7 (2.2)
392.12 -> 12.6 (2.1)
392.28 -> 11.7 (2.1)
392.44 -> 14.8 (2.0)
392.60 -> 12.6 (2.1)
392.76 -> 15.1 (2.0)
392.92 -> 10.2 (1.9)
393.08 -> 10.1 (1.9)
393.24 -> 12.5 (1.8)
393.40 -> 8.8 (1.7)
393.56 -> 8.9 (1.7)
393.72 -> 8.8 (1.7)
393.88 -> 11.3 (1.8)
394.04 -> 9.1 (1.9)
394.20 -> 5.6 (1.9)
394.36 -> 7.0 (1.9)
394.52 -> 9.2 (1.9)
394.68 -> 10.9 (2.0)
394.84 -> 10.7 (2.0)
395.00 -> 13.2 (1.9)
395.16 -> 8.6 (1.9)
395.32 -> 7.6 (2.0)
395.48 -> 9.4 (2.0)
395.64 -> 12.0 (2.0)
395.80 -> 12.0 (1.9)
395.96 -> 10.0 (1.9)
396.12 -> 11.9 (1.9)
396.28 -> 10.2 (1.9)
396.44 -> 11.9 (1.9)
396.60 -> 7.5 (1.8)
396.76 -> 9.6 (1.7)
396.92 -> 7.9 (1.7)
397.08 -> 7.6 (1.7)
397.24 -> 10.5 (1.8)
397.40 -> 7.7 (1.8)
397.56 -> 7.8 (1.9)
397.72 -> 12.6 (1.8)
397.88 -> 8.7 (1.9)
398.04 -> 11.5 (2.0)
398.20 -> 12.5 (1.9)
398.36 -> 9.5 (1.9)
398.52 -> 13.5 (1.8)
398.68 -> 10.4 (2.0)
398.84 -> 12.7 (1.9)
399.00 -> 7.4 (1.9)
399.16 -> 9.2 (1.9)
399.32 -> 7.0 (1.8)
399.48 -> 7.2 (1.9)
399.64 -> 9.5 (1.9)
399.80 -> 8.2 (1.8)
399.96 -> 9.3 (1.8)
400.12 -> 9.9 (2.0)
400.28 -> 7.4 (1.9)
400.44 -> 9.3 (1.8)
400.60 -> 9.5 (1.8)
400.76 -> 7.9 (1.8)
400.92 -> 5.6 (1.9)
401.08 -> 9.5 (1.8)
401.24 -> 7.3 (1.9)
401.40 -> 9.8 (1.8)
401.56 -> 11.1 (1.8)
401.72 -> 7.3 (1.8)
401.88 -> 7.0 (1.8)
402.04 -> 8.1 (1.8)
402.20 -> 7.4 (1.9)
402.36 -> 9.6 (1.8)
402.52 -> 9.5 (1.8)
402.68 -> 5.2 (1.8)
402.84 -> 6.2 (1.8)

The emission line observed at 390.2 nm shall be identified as Mg II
